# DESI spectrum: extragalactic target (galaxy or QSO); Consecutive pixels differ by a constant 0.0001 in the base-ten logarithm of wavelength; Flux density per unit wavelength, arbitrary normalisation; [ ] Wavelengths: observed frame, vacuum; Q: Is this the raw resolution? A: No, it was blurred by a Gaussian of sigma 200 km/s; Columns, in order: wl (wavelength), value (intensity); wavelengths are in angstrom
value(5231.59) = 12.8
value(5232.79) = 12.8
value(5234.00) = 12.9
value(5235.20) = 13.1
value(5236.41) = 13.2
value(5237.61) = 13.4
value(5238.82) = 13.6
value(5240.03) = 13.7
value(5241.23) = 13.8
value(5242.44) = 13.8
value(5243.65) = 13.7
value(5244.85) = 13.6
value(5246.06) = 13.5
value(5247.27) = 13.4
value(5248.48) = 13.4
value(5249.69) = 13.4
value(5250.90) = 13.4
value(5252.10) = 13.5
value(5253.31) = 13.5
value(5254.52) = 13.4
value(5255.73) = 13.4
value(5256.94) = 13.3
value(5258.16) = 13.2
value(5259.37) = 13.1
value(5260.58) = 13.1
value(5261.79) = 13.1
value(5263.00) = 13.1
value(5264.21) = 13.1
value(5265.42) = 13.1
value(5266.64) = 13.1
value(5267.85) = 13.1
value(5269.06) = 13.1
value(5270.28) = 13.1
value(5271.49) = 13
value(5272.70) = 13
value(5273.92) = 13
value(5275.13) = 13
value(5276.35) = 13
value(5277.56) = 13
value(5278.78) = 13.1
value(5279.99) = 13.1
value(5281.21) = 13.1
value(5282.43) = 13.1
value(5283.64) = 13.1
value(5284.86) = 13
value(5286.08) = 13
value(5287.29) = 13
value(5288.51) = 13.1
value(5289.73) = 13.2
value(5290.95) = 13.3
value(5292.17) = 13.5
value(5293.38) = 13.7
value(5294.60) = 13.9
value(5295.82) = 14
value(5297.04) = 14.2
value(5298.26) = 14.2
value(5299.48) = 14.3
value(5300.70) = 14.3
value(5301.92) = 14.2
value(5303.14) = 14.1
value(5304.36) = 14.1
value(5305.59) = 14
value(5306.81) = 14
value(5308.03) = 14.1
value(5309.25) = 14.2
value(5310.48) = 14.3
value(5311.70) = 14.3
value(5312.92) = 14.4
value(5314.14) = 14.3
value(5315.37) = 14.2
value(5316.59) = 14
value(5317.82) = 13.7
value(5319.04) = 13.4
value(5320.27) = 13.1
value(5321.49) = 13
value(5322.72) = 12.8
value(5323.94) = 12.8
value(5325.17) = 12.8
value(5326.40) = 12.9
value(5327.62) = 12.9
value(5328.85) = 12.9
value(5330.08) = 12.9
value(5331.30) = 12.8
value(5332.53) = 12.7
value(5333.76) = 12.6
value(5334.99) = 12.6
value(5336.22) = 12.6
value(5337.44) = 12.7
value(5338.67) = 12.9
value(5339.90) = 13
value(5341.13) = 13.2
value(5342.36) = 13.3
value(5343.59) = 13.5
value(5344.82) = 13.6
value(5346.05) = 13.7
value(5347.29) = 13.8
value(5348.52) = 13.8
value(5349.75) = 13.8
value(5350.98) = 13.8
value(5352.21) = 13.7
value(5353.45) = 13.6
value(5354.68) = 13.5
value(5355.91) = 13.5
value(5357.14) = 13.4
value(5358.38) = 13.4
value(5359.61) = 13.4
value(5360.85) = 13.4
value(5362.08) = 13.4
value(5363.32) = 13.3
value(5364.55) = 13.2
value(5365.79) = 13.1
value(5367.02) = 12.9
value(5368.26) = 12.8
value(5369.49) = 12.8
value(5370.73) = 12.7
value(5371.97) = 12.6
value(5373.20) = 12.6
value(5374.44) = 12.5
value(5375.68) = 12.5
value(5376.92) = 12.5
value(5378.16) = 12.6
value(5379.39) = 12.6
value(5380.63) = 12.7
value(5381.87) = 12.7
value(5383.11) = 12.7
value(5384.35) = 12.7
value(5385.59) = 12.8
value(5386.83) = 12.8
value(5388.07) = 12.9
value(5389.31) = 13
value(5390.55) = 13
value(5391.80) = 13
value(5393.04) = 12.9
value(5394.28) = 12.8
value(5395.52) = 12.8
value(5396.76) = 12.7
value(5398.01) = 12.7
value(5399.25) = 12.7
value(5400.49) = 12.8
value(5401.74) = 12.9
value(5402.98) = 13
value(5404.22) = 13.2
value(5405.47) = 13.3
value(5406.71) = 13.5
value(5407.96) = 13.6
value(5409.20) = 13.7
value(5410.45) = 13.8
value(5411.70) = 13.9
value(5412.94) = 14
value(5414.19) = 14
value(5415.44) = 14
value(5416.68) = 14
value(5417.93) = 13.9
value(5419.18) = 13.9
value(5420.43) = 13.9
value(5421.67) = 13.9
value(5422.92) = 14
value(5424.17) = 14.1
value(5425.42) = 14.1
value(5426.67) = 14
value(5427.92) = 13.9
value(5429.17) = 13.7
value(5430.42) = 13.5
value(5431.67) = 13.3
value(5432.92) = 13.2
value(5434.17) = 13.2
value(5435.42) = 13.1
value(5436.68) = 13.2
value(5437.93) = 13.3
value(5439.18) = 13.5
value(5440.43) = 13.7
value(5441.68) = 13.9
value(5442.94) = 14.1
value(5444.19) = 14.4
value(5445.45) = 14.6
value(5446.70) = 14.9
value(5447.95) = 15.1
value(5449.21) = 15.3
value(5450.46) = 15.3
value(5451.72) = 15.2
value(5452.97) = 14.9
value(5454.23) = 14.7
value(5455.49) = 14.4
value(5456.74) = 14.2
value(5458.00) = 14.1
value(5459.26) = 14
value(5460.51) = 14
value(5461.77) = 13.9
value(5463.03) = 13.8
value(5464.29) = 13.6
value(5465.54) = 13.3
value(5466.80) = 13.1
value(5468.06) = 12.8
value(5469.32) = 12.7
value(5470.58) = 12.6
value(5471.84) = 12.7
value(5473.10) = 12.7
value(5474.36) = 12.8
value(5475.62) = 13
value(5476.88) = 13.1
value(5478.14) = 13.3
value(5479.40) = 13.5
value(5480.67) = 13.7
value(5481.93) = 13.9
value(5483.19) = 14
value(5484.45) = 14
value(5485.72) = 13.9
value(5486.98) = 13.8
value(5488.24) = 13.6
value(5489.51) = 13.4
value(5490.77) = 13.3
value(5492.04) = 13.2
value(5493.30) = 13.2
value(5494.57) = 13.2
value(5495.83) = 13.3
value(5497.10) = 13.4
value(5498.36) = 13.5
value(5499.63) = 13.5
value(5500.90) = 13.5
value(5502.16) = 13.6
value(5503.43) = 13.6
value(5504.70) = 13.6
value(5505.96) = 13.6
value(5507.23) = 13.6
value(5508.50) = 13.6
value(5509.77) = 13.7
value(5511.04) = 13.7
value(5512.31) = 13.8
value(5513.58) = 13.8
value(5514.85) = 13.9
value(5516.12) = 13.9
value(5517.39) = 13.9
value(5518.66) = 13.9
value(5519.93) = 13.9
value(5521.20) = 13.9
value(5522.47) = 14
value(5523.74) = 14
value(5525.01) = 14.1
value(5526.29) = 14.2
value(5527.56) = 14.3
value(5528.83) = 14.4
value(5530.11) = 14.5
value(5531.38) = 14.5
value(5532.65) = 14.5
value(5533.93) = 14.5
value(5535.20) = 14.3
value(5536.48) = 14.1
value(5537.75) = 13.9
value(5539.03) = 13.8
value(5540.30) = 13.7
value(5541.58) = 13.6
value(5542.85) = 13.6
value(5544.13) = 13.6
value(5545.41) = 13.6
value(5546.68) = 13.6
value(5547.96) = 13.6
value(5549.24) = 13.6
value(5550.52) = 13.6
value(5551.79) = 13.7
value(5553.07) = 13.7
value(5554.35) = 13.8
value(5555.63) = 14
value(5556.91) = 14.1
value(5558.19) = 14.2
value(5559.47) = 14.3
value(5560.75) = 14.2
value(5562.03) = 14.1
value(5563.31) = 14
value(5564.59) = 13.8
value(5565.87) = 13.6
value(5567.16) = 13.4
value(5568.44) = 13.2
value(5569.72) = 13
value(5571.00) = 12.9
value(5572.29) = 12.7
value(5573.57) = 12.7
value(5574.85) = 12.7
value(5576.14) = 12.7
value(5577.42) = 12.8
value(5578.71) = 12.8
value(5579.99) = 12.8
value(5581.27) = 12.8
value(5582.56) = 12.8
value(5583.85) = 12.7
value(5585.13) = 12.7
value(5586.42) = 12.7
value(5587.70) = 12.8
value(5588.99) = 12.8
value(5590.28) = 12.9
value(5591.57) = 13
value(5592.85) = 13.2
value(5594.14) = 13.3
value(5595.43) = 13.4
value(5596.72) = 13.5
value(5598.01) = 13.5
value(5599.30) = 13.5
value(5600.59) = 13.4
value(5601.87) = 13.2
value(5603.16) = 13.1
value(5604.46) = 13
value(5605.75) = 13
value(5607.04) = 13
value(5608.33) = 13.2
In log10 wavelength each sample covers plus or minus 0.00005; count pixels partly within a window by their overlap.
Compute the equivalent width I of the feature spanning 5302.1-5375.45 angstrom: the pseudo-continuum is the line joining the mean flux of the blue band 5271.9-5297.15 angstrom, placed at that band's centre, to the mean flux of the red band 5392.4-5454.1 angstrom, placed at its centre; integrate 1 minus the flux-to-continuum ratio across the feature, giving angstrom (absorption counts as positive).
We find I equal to 0.5 angstrom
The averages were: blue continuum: 13.2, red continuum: 13.8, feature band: 13.3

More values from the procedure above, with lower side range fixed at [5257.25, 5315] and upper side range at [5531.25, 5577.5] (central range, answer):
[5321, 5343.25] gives 1.1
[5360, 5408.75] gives 2.4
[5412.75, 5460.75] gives -1.7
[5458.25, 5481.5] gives 0.6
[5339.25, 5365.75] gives 0.1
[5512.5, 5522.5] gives -0.2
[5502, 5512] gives 0.0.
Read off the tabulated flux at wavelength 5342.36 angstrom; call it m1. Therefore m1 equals 13.3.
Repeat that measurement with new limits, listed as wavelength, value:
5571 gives 12.9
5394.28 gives 12.8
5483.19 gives 14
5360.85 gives 13.4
